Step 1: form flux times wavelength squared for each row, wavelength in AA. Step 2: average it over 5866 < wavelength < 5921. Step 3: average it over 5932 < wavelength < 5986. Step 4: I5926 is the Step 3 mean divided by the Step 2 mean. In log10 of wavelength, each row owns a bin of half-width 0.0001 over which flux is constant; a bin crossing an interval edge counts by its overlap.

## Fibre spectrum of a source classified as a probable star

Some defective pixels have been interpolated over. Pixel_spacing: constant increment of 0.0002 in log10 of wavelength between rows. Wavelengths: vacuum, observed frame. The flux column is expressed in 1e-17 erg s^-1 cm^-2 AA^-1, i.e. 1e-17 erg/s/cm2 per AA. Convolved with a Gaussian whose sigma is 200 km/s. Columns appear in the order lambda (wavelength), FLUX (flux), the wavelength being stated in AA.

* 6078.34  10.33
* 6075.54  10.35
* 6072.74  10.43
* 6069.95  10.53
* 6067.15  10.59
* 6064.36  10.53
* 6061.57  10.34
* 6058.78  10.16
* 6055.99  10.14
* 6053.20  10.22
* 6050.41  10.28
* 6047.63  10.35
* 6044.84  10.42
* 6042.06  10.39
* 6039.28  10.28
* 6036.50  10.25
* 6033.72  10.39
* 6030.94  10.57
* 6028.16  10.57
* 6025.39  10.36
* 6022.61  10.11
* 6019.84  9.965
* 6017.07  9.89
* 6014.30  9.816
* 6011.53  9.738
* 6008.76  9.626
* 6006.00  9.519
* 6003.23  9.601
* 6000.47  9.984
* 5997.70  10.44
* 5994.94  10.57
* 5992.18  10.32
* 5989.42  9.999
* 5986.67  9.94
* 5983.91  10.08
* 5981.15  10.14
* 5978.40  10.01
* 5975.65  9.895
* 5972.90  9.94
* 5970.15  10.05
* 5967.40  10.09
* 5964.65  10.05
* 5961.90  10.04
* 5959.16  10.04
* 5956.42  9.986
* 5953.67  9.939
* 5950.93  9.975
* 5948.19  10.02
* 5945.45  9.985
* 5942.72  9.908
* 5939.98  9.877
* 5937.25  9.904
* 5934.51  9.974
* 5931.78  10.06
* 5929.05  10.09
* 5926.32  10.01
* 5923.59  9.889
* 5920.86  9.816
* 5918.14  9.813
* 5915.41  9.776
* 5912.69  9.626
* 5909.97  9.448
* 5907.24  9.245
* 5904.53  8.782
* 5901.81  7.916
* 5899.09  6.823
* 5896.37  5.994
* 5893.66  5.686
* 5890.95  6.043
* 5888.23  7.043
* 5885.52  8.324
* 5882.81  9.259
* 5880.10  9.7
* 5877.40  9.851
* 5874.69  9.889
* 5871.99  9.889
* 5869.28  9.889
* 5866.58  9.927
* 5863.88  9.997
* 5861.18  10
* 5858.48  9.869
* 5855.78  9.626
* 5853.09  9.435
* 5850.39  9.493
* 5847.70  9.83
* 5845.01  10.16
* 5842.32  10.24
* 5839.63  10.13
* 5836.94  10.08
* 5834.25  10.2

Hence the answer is 1.18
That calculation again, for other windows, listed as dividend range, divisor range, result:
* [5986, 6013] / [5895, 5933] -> 1.13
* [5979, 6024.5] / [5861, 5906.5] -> 1.22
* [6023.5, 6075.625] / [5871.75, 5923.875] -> 1.27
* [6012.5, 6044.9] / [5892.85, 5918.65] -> 1.28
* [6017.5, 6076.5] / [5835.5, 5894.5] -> 1.18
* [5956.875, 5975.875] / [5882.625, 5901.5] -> 1.48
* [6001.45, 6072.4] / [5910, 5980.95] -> 1.06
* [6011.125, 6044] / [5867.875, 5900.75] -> 1.31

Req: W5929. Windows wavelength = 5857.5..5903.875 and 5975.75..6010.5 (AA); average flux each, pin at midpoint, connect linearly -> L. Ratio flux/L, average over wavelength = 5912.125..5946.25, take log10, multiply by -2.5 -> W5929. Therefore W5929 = -0.08 mag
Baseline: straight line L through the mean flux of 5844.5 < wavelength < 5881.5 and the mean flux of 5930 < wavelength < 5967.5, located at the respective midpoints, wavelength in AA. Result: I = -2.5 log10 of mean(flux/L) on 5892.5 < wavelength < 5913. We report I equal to 0.25 mag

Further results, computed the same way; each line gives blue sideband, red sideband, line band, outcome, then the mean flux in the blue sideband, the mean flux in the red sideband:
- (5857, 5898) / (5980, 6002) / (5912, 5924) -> -0.06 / 8.74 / 10.2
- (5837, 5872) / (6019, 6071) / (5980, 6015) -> 0.03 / 9.89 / 10.3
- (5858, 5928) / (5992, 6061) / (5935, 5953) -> -0.06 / 8.94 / 10.2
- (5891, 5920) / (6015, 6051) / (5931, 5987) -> -0.10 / 8.24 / 10.3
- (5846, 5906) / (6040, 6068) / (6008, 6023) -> 0.02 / 8.79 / 10.3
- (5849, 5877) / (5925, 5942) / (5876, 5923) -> 0.17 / 9.8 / 9.98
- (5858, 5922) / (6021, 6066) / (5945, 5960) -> -0.06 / 8.84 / 10.3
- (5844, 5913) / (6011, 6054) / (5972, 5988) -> -0.02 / 8.89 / 10.2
